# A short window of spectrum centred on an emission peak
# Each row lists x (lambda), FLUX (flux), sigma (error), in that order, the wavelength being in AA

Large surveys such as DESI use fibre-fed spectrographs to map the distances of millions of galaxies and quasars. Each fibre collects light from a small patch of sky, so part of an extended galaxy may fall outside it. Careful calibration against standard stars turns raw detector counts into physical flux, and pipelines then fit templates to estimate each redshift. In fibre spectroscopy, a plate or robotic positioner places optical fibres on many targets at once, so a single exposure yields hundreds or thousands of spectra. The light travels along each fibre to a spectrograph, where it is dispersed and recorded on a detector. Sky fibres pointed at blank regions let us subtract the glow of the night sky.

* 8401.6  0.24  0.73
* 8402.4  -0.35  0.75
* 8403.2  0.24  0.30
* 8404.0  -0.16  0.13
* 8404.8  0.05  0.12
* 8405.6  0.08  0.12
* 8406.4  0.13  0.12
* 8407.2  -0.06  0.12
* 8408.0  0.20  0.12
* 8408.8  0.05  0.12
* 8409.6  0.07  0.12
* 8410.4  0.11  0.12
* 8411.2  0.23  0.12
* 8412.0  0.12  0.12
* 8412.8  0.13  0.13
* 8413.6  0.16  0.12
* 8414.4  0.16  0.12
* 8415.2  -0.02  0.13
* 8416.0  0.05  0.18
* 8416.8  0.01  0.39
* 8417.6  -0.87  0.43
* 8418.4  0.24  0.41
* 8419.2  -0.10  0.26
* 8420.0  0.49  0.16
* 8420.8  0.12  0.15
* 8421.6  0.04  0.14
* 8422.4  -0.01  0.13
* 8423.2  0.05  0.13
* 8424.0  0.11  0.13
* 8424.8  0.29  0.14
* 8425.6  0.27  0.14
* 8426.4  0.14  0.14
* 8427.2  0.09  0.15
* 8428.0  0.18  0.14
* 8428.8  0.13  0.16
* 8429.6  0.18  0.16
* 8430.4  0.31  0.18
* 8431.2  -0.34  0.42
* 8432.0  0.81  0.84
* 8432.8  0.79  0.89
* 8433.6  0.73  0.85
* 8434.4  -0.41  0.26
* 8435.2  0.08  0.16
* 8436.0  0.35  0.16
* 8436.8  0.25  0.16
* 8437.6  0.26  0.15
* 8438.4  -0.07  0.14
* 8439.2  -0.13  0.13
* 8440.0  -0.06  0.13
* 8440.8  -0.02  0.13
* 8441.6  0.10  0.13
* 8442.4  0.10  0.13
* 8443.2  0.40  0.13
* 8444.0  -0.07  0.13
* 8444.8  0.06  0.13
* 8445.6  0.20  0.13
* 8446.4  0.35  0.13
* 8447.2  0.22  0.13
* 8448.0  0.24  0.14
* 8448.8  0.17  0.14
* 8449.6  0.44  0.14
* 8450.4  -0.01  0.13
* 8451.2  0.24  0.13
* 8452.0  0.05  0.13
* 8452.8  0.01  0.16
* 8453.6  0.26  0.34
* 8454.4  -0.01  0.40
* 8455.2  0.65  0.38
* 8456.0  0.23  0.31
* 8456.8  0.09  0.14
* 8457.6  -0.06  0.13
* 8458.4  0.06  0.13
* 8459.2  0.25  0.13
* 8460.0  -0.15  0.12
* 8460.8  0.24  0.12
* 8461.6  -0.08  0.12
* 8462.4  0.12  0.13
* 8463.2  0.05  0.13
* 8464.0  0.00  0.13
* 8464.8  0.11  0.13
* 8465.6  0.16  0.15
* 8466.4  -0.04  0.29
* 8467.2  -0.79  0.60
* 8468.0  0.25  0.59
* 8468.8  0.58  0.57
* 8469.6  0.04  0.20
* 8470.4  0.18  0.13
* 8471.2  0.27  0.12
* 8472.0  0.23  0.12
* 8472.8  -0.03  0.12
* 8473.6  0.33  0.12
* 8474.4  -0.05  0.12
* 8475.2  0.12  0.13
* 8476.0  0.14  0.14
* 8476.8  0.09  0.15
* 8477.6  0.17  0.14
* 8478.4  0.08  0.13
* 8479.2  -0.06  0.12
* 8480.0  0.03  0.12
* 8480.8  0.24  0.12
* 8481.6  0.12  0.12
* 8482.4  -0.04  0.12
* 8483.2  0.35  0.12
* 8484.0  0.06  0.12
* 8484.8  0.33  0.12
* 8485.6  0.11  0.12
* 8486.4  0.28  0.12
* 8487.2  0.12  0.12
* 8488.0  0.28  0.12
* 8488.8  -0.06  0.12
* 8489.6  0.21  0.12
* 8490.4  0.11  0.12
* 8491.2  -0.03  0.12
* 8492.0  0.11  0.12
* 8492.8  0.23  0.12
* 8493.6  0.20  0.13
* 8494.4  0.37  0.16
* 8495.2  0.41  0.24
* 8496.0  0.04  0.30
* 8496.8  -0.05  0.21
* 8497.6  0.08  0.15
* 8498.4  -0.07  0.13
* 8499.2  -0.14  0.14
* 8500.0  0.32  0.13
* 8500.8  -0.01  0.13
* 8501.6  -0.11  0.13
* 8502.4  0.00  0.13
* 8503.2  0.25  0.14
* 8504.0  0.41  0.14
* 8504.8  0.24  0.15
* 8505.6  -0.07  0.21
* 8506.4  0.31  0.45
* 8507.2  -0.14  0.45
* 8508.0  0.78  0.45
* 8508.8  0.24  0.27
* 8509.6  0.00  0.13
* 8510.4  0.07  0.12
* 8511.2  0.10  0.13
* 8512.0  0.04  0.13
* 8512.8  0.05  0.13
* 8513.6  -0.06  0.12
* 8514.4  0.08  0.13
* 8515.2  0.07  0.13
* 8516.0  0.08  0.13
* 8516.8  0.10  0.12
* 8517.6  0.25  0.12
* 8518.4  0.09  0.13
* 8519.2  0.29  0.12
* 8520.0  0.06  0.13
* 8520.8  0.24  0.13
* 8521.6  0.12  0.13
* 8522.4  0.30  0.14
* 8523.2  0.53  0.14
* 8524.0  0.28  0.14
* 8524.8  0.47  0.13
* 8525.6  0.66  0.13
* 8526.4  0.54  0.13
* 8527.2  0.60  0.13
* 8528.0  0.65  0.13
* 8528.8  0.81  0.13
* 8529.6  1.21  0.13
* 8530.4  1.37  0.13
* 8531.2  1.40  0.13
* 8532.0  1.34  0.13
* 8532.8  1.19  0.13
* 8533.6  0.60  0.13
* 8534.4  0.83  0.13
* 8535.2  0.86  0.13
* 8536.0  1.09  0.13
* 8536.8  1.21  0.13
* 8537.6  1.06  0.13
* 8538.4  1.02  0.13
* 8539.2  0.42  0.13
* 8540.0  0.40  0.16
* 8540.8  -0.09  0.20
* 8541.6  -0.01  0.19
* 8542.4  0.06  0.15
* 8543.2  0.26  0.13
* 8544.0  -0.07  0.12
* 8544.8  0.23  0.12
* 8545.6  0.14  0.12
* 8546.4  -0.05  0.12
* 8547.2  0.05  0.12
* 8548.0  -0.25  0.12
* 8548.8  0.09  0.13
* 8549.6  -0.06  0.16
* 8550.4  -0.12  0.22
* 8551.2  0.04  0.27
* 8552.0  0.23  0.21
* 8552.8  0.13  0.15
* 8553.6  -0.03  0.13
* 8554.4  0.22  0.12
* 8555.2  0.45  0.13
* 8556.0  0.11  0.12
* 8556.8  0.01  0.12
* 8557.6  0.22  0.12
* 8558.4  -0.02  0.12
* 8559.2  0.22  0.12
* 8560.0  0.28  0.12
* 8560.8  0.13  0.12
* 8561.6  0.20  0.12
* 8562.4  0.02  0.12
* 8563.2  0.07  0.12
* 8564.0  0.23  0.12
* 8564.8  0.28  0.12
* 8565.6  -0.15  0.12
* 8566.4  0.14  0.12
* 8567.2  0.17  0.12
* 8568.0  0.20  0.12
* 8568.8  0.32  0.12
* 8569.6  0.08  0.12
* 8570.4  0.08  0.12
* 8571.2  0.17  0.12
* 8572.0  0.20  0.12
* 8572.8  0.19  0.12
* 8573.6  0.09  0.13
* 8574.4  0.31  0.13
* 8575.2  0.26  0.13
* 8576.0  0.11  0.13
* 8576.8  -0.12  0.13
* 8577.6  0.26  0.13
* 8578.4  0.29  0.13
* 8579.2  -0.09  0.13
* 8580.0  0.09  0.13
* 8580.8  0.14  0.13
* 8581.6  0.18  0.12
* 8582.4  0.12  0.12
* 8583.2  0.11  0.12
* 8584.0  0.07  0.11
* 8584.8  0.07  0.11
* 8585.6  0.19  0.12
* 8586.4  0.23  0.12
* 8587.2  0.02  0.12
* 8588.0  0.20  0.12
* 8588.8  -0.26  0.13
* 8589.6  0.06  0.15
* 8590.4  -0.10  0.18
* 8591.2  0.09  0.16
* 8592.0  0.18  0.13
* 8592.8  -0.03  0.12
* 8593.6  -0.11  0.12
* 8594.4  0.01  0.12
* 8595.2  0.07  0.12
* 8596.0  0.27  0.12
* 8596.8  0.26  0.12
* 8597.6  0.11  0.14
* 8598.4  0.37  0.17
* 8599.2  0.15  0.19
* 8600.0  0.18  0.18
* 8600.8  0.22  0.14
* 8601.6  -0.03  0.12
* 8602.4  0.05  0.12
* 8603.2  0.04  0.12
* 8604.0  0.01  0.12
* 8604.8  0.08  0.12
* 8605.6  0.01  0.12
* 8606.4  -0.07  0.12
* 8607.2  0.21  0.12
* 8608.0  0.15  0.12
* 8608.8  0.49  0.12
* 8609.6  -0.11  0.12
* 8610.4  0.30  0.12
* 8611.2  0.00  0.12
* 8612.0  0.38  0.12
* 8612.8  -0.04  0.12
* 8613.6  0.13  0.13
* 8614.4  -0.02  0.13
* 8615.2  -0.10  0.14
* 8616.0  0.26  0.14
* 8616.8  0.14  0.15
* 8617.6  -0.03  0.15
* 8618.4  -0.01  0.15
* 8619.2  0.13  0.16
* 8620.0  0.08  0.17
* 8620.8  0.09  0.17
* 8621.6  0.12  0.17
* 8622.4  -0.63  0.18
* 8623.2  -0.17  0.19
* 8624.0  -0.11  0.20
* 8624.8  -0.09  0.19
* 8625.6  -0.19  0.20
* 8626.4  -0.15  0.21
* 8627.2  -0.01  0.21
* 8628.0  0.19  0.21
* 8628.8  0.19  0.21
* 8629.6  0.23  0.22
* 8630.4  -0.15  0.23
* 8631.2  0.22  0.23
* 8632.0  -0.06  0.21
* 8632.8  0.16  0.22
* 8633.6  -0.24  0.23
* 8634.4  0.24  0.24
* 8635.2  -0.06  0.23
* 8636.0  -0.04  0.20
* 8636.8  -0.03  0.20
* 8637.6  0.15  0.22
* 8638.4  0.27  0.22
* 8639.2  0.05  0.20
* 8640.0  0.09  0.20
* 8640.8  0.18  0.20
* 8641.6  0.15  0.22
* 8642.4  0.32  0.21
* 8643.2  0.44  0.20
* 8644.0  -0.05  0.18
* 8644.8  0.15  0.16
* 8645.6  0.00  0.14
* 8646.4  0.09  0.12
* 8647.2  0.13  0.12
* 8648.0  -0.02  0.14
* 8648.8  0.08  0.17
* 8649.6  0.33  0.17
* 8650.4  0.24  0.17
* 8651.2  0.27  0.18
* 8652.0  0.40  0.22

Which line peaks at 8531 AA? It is [O II]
